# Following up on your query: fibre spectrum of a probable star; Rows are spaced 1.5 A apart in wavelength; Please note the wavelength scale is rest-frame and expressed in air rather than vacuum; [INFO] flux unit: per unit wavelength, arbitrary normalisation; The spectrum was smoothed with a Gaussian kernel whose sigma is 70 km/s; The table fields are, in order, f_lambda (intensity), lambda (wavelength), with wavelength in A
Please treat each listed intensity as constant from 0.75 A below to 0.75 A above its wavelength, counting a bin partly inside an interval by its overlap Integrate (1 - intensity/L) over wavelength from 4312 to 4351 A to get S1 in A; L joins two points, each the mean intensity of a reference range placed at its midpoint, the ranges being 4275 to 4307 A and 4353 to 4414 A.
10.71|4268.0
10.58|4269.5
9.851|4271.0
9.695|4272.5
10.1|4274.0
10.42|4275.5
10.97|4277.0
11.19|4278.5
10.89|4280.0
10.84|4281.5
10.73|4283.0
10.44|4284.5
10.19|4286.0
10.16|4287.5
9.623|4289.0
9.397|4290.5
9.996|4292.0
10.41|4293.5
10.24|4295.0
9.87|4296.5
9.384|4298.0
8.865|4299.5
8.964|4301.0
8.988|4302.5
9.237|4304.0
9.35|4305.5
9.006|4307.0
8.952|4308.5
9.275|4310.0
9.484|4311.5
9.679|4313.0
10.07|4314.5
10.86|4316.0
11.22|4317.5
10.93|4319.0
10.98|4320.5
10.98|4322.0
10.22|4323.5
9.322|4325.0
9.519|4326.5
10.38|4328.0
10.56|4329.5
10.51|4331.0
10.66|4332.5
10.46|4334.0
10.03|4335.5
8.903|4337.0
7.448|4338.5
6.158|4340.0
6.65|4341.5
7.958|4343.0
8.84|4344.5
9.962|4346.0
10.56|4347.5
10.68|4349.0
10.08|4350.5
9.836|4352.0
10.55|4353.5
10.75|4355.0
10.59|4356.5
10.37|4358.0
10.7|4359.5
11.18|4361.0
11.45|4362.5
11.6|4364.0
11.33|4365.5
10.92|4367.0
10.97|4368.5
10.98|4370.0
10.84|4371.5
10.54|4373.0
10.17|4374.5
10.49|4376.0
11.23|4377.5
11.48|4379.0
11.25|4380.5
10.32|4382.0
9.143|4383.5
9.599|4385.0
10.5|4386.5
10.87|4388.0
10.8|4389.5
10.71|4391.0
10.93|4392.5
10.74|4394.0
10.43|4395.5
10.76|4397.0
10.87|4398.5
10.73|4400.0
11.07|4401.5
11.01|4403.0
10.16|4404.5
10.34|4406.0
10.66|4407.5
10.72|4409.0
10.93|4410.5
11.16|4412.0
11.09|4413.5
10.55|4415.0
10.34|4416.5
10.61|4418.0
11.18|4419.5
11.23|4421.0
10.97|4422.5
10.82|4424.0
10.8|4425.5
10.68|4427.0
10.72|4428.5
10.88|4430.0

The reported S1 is 2.1 A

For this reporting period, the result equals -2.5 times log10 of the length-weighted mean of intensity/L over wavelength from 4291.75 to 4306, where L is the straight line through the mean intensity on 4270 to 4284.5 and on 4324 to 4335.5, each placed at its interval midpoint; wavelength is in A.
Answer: 0.09 mag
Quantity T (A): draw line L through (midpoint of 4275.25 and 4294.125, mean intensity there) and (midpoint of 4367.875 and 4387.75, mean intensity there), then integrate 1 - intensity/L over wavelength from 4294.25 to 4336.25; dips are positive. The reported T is 2.1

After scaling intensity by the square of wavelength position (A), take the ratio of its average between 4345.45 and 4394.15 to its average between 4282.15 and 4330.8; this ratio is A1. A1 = 1.11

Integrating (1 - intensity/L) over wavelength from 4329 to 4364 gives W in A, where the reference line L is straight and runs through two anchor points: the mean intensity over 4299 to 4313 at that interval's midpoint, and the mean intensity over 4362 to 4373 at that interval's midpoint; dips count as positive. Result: 2.1 A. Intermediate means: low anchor 9.16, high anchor 11.1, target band 9.81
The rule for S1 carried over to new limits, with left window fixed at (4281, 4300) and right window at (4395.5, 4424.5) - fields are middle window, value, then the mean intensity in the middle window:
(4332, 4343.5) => 2.03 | 8.5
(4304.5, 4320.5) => 0.37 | 9.92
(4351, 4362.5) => -0.19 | 10.6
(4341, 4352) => 1.10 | 9.35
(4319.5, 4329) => -0.02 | 10.3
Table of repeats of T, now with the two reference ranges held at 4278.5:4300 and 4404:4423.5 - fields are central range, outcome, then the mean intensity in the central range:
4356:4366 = -0.5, 11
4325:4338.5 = 0.5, 9.93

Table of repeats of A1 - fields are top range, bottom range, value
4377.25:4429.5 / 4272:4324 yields 1.12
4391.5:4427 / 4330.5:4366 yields 1.12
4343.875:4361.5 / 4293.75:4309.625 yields 1.14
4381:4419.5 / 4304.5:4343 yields 1.14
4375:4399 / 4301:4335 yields 1.10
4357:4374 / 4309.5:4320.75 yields 1.09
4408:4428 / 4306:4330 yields 1.13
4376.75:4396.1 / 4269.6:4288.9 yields 1.07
